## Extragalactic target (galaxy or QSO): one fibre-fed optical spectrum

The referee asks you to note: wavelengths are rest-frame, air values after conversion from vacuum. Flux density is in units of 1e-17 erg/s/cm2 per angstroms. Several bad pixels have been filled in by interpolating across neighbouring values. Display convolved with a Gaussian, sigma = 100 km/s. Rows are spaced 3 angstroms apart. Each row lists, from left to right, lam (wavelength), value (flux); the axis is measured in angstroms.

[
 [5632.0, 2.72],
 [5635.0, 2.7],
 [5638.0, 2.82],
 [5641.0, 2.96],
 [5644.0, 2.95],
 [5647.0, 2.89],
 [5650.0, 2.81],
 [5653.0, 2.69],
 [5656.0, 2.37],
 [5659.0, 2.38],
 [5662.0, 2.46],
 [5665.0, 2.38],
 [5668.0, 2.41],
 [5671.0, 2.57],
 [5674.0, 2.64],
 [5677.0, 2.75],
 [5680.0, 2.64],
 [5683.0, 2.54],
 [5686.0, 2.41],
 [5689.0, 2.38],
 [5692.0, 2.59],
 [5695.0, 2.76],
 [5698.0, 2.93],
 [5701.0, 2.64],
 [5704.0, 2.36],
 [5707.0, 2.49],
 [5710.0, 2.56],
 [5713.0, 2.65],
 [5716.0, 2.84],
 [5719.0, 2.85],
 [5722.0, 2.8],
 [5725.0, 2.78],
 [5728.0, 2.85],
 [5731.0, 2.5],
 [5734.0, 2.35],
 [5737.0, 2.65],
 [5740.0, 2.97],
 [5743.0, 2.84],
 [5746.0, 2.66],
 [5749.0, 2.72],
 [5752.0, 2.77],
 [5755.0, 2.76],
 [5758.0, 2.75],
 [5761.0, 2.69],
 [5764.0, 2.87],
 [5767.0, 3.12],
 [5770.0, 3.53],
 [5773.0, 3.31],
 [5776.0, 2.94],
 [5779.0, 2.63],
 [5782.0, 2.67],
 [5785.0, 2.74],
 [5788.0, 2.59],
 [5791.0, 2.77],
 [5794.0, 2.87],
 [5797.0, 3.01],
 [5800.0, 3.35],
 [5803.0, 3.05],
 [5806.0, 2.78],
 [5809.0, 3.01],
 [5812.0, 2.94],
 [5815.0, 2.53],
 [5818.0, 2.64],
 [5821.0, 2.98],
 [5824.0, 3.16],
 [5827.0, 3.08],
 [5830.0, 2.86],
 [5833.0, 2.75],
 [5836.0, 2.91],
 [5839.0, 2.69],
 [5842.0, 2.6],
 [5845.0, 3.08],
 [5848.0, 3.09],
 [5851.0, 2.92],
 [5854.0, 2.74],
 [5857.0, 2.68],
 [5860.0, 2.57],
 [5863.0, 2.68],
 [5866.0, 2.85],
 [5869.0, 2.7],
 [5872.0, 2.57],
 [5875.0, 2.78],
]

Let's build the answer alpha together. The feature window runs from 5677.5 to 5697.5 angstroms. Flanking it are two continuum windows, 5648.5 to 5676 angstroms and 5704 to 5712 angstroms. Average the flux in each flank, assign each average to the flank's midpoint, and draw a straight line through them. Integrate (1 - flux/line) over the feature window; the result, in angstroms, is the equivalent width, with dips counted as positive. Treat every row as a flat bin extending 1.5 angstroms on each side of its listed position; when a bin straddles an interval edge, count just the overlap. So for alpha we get -0.5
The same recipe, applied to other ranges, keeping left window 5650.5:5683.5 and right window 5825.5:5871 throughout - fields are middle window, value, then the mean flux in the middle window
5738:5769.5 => -2.0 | 2.84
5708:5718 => -0.3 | 2.68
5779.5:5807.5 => -1.4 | 2.86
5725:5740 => 0.0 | 2.65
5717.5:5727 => -0.7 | 2.81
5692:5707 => -0.3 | 2.65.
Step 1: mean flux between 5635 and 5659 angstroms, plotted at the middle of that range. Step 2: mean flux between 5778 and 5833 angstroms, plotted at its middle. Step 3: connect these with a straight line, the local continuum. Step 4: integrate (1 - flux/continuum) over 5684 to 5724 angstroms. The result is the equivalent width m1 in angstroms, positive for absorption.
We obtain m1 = 2.28 angstroms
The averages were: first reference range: 2.75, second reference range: 2.87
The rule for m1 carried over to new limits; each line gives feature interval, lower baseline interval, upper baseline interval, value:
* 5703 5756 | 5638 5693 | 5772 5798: 0.6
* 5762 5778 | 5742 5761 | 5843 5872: -2.2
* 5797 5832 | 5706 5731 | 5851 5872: -3.0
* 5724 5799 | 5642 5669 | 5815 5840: -1.4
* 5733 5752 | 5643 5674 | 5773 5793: 0.0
